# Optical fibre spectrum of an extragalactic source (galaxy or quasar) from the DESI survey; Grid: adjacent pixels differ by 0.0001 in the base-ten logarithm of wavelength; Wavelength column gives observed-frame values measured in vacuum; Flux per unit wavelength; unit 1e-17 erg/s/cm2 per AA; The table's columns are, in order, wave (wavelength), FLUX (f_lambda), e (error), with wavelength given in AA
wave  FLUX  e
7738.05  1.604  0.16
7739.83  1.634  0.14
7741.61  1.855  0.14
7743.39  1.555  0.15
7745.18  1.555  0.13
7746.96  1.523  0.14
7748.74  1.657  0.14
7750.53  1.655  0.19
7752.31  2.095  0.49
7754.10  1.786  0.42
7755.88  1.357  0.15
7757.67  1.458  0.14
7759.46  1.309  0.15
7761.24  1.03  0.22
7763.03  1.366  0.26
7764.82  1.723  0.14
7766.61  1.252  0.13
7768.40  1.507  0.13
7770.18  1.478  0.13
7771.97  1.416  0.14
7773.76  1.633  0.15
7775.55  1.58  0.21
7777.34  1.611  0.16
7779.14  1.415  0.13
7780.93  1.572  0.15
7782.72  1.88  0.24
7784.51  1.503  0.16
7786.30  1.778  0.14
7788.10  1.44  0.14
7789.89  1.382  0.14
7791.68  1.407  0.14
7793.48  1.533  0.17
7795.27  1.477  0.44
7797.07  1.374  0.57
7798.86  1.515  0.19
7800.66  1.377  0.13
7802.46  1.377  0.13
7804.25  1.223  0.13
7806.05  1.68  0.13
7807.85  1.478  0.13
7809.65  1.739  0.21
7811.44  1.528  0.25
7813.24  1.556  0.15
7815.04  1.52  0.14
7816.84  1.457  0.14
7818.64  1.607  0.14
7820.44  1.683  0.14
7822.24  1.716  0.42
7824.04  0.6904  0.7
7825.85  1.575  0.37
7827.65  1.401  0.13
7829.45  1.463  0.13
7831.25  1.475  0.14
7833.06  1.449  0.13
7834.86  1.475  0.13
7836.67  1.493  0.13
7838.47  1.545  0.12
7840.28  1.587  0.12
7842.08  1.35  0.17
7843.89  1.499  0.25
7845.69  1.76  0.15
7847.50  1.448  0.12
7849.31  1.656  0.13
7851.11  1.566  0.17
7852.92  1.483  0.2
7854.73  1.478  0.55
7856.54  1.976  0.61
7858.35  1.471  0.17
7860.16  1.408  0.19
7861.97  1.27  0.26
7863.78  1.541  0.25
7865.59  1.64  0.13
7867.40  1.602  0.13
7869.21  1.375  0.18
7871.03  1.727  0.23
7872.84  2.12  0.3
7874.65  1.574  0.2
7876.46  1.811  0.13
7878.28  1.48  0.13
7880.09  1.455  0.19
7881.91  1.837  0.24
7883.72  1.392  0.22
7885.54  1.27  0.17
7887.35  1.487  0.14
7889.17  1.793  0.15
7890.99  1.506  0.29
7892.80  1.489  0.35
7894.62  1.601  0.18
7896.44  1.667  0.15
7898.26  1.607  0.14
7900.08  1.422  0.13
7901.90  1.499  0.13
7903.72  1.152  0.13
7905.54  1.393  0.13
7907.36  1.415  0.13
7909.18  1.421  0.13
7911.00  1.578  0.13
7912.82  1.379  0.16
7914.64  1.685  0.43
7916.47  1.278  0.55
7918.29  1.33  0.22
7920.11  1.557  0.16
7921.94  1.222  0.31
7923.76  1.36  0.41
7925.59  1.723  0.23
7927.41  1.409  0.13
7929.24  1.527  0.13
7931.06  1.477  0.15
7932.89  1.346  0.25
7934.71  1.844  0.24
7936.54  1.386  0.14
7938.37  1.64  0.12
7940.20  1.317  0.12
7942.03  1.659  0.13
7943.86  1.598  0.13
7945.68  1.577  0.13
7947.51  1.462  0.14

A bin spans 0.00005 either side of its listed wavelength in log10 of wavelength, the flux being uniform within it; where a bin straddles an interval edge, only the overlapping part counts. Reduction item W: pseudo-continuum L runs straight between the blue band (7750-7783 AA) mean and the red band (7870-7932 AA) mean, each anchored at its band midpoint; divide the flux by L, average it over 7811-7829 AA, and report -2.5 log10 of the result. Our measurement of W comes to 0.04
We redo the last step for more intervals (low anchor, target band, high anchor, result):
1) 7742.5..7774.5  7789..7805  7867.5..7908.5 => 0.09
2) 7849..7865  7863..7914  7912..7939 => -0.03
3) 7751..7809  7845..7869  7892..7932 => -0.05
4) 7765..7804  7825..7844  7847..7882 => 0.05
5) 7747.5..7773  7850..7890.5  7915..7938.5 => -0.07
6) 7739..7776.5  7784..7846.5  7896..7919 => 0.01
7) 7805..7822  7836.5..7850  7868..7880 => 0.06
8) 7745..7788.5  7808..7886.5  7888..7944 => -0.02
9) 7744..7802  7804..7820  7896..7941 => -0.03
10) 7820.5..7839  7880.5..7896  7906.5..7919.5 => -0.08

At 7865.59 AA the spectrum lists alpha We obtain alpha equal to 1.64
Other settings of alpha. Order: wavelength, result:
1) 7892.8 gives 1.489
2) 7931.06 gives 1.477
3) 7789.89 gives 1.382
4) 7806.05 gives 1.68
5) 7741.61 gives 1.855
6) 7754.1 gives 1.786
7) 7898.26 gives 1.607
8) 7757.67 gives 1.458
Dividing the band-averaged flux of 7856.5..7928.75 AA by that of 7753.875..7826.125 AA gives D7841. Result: 1.02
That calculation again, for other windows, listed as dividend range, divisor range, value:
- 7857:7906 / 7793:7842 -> 1.05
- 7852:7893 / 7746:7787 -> 1.02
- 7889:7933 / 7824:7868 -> 0.98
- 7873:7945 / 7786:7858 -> 1.00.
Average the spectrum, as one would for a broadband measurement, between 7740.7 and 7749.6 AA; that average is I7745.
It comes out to 1.63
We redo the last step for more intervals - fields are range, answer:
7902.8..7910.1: 1.35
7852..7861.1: 1.56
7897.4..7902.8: 1.51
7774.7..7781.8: 1.54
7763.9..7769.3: 1.49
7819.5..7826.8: 1.42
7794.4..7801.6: 1.43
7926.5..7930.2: 1.47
